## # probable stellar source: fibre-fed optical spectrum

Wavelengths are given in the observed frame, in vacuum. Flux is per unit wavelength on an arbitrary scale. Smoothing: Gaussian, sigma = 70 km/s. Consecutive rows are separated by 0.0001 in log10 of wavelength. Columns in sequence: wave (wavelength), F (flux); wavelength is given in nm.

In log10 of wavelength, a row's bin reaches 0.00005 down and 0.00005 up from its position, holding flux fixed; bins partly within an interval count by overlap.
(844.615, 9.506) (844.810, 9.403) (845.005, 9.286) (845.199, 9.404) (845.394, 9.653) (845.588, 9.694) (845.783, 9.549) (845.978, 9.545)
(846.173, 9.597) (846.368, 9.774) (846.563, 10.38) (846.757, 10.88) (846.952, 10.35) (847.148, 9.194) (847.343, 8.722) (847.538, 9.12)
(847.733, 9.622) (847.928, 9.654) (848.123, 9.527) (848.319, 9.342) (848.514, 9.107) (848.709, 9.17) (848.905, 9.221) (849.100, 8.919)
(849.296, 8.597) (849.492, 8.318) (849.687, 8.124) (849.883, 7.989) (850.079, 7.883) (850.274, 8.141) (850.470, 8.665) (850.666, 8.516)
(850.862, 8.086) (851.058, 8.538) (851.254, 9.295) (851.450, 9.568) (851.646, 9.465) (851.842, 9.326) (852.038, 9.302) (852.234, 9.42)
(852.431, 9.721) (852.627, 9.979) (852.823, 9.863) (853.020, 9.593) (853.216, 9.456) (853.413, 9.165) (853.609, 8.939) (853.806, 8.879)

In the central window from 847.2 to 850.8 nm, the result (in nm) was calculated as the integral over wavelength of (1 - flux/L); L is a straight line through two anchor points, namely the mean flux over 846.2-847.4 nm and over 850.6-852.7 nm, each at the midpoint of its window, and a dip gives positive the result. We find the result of 0.29 nm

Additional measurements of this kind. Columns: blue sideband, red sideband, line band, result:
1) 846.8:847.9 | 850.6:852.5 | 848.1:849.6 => 0.06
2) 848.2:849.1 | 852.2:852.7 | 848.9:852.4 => 0.27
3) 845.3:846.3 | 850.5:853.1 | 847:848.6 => 0.03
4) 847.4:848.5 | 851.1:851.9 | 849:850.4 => 0.16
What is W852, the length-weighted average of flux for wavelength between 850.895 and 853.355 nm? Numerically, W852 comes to 9.42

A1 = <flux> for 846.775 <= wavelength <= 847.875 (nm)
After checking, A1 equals 9.52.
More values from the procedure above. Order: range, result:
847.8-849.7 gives 9.05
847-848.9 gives 9.3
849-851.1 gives 8.34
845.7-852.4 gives 9.15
